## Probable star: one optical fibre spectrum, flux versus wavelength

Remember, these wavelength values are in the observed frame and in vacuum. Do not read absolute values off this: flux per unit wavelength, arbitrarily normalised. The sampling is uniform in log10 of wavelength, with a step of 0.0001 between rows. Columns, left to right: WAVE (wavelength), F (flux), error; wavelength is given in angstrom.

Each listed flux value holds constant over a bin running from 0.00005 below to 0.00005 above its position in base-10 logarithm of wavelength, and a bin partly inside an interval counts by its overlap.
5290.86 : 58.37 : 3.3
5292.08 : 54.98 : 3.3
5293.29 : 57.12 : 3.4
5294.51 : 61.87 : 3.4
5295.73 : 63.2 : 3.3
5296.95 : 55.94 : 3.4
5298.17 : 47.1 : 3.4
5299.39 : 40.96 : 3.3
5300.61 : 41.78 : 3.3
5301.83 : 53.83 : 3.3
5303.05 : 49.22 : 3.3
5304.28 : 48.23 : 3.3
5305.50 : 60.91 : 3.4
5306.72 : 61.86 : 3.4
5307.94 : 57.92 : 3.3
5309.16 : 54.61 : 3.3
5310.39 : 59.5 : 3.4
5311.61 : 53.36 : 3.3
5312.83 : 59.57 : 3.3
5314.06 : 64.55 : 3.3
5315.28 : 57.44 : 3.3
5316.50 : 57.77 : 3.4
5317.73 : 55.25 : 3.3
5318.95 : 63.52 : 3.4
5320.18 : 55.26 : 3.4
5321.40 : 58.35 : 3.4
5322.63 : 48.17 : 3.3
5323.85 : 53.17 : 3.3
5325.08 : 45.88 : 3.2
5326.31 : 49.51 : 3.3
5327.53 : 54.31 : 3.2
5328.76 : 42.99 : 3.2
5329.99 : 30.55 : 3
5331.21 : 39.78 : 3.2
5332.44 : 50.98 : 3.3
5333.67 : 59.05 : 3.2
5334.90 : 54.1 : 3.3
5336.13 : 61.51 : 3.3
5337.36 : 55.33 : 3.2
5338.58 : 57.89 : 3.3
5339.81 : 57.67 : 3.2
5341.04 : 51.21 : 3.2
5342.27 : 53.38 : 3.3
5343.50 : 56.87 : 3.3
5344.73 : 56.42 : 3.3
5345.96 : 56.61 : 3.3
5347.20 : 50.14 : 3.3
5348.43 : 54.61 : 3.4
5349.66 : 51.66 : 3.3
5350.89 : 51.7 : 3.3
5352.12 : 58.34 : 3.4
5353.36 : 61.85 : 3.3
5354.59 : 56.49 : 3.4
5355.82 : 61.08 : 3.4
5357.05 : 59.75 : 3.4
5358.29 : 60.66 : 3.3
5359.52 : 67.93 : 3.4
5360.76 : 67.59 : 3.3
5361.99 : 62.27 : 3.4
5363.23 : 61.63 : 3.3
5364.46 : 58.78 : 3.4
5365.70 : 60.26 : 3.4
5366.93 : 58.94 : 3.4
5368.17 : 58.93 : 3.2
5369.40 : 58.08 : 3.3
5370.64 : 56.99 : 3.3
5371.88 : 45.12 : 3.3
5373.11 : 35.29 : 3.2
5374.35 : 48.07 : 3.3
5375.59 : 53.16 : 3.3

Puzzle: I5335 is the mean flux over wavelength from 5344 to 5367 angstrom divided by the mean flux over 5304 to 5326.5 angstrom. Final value 1.0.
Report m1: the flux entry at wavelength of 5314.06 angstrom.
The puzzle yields 64.55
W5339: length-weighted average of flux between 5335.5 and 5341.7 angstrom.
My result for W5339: 56.7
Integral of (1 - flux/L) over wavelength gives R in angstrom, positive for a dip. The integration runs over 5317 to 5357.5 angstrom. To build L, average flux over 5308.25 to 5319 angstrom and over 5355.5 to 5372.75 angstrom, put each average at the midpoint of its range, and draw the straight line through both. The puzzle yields 3.5 angstrom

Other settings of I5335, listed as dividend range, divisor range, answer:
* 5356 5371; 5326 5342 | 1.19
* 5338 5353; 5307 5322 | 0.94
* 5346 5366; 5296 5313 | 1.11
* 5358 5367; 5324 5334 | 1.34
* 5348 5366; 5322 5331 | 1.29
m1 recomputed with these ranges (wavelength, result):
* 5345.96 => 56.61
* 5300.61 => 41.78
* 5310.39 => 59.5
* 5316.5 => 57.77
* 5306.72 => 61.86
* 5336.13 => 61.51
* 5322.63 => 48.17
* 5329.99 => 30.55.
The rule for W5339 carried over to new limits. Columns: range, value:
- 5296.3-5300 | 48.2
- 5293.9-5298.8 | 56.9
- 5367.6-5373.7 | 50.9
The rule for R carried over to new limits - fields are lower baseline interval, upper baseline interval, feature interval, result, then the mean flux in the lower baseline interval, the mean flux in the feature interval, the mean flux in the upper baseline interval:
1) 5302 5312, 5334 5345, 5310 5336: 1.3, 55.6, 53.1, 56.1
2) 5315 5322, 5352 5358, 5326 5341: 1.9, 58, 51.2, 59.6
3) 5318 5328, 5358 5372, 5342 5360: 0.3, 53.6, 57.2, 60.3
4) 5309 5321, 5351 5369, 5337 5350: 1.1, 58.2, 54.8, 60.7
